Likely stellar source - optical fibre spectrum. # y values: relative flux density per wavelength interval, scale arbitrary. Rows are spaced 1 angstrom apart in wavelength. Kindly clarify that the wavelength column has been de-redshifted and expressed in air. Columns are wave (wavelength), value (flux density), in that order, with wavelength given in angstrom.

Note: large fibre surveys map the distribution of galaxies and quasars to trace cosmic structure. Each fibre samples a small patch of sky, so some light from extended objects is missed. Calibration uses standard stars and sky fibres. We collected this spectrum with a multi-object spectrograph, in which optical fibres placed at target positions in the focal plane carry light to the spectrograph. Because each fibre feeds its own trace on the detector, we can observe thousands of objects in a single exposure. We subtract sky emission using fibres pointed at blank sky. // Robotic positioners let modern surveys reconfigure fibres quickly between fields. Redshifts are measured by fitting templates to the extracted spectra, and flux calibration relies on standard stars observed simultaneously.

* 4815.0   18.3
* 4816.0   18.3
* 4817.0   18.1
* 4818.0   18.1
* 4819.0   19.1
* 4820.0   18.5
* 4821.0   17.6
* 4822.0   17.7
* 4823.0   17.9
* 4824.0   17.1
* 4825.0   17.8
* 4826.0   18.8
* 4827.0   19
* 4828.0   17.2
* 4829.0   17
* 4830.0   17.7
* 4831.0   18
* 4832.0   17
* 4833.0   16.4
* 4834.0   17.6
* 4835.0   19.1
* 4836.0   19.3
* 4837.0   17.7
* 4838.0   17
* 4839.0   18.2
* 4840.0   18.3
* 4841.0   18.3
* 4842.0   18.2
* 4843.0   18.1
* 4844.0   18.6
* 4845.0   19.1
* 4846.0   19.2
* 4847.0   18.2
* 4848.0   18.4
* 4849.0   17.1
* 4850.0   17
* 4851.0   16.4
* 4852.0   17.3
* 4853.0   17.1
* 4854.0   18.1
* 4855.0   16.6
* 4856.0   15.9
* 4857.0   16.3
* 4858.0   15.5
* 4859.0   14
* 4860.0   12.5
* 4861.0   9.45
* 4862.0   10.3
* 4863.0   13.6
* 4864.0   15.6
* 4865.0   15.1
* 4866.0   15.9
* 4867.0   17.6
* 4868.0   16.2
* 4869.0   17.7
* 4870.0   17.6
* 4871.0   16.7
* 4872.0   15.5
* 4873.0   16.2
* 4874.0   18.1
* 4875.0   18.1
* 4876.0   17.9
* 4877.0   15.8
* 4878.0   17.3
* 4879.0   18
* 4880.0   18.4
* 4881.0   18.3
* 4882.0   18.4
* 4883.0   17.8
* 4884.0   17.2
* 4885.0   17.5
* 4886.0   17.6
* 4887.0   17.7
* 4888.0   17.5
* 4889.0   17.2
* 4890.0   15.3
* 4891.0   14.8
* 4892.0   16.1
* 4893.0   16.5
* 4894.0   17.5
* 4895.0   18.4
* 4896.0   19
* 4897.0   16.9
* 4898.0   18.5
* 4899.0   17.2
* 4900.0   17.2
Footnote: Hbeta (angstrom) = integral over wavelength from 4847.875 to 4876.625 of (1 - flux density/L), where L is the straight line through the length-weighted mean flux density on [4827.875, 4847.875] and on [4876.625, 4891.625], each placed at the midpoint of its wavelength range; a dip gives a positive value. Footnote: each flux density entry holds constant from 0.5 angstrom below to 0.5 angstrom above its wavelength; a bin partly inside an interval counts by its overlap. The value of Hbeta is 2.7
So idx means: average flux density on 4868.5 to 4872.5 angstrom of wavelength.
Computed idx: 16.9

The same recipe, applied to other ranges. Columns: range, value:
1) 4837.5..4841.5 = 17.9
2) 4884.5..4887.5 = 17.6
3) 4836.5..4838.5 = 17.4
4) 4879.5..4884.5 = 18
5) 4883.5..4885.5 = 17.4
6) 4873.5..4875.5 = 18.1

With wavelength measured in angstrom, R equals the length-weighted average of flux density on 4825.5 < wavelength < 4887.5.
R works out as 17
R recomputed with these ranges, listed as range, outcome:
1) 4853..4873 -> 15.3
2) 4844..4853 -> 17.8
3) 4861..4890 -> 16.7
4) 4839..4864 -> 16.4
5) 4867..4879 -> 17.1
